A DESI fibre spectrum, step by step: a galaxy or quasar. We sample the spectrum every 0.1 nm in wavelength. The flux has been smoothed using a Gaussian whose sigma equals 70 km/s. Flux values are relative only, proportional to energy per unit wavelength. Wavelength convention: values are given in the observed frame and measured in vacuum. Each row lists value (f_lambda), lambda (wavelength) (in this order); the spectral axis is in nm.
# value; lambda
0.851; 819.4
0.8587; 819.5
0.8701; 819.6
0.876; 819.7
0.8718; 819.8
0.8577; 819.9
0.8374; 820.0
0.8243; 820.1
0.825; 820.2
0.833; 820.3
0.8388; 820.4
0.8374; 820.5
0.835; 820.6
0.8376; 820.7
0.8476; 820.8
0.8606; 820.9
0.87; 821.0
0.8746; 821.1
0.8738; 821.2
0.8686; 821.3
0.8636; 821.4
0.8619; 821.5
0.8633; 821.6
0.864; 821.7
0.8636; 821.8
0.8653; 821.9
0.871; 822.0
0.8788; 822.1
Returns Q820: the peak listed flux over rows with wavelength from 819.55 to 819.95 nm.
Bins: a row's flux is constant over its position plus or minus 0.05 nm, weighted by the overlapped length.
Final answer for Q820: 0.876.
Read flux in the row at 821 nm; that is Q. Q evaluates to 0.87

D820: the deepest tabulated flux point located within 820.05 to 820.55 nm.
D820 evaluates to 0.8243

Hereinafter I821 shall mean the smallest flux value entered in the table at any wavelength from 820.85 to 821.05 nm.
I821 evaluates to 0.8606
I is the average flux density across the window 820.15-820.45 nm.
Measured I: 0.832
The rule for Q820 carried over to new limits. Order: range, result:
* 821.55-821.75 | 0.864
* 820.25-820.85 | 0.8476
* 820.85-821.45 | 0.8746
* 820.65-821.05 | 0.87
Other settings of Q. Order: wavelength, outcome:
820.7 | 0.8376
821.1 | 0.8746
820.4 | 0.8388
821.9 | 0.8653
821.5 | 0.8619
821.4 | 0.8636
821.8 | 0.8636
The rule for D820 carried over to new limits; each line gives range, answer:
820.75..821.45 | 0.8476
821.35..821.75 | 0.8619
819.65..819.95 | 0.8577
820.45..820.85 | 0.835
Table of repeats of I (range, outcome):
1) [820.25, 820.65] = 0.836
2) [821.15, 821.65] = 0.866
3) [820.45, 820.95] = 0.844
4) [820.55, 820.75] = 0.836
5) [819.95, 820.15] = 0.831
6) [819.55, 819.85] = 0.873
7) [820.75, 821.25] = 0.865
